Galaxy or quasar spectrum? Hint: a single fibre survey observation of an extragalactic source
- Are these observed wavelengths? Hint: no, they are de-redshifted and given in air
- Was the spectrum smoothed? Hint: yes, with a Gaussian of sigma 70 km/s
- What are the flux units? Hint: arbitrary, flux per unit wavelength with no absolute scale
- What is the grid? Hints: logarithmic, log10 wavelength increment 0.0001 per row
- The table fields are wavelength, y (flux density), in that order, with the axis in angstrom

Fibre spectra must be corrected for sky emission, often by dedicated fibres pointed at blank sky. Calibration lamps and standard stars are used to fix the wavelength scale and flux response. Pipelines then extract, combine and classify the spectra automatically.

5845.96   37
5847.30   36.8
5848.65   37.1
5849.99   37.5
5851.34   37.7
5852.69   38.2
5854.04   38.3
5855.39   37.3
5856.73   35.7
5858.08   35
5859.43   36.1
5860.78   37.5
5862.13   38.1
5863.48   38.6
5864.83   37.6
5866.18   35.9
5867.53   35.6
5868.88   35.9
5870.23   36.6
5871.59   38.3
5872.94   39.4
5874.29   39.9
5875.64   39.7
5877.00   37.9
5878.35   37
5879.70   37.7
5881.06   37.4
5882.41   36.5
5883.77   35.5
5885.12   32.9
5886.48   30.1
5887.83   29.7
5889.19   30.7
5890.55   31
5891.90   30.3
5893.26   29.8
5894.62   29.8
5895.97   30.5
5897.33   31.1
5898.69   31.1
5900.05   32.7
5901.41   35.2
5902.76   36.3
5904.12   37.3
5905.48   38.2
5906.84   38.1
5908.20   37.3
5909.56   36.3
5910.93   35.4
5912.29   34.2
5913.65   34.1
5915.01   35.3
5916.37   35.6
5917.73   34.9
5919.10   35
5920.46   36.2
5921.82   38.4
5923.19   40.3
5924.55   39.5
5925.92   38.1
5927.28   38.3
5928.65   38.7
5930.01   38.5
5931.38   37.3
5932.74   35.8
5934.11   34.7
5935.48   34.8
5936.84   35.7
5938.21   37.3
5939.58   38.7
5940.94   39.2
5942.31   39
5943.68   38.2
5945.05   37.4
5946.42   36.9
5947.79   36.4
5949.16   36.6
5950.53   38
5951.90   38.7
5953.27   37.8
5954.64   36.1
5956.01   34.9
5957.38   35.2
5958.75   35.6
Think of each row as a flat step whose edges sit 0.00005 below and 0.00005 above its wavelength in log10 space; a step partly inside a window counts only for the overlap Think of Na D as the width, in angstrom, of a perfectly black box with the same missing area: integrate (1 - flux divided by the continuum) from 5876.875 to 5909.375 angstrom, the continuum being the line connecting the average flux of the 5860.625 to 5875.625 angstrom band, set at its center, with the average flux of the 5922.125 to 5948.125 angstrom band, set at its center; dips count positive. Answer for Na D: 3.3 angstrom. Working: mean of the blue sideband 37.7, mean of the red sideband 37.6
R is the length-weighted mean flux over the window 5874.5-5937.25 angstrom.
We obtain 35.3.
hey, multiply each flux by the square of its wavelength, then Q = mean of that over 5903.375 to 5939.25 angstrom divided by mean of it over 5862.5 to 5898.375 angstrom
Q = 1.1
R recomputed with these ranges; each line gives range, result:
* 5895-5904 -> 33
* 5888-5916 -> 33.7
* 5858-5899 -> 35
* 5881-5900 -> 31.7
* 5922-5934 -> 38.1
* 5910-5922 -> 35.3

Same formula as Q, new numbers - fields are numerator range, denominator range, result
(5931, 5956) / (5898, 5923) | 1.05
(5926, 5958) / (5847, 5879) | 1.02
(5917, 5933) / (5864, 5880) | 1.02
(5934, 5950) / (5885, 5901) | 1.23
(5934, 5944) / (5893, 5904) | 1.17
